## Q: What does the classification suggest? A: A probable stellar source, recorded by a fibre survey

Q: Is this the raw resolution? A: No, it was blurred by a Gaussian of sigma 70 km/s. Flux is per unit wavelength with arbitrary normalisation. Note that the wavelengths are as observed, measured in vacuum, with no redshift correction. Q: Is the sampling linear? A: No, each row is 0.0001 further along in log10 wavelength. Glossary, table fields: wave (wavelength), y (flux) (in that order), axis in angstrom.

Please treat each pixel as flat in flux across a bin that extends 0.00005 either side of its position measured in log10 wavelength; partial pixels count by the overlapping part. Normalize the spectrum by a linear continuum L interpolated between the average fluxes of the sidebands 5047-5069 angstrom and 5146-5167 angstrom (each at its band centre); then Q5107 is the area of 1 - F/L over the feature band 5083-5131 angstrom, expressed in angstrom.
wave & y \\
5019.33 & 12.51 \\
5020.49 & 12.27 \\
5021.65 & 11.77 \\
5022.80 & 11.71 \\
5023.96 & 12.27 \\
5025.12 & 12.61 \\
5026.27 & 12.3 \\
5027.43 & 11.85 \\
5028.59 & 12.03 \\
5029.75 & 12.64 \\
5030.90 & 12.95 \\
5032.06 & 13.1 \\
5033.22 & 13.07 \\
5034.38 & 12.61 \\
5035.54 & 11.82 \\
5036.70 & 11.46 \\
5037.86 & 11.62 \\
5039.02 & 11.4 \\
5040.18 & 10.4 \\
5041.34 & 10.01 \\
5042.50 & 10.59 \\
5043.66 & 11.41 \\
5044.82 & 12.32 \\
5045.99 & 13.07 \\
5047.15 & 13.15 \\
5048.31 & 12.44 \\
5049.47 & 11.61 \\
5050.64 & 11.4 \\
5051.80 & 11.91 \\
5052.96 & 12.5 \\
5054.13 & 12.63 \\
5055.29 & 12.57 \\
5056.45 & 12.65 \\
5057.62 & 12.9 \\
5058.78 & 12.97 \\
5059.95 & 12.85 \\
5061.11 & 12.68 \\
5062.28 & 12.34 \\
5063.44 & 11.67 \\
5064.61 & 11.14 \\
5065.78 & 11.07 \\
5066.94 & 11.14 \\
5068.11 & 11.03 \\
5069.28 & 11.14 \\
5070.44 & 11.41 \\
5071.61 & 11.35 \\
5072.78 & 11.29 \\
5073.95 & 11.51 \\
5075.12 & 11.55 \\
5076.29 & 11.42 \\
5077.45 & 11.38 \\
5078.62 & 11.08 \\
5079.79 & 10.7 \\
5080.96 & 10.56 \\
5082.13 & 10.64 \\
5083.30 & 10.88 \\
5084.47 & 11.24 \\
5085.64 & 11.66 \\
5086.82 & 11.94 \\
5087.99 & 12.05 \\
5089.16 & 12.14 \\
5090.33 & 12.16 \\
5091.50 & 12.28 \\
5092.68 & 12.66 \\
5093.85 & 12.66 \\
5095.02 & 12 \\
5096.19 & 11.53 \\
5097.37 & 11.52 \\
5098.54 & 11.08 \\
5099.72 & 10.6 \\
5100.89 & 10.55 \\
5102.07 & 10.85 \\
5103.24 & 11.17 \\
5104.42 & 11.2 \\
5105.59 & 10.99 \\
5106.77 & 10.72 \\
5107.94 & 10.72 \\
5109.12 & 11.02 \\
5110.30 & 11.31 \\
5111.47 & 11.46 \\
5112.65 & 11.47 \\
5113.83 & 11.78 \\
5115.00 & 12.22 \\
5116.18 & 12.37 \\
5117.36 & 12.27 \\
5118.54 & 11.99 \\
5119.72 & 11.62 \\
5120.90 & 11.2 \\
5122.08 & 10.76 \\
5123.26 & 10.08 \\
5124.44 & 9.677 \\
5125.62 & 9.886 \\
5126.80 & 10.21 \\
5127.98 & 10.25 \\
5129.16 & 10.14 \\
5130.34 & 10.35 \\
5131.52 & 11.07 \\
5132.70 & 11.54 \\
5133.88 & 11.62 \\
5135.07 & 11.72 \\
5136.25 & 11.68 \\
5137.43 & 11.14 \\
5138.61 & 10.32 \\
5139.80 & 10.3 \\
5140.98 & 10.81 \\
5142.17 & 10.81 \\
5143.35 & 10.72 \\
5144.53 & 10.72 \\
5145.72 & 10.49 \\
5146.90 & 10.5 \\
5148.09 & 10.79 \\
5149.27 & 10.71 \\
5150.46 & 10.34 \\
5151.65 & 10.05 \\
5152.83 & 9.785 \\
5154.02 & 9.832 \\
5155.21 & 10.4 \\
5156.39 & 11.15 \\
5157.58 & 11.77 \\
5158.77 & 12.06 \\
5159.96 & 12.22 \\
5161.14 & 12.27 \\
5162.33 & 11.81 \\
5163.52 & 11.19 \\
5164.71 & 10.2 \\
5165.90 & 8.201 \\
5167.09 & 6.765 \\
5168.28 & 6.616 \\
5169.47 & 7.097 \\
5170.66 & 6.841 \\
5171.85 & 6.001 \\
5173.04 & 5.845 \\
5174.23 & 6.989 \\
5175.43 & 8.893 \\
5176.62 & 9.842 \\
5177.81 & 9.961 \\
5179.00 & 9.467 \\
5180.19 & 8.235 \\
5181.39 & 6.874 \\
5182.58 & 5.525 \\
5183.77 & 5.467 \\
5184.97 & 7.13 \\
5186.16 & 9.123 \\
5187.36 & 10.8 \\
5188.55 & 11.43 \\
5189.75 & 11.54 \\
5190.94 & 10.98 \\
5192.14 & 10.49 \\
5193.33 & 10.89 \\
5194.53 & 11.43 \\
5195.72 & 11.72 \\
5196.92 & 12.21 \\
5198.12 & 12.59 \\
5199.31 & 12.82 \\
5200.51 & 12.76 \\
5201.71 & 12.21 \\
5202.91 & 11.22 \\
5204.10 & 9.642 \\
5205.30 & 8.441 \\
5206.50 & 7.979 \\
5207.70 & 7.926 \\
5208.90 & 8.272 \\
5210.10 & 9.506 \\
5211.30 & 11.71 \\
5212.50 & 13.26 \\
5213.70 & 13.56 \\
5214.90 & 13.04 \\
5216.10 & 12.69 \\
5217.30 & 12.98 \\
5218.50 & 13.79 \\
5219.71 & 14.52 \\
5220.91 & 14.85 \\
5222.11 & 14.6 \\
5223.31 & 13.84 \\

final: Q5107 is 0.5 angstrom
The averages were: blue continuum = 12.1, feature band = 11.3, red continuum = 10.7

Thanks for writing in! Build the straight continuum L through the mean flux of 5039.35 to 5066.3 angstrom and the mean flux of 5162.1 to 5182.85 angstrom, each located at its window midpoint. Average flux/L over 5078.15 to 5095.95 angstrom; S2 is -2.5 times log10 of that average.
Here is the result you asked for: -0.074 mag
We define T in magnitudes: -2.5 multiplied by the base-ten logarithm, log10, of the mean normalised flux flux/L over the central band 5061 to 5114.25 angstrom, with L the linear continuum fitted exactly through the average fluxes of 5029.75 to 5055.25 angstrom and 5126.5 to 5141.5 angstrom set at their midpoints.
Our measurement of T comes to 0.00 mag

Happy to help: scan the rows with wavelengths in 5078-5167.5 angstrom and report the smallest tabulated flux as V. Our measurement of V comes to 6.765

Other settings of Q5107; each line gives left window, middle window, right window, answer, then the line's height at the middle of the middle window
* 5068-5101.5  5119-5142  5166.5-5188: -2.9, 9.57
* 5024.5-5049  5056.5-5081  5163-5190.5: -1.0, 11.2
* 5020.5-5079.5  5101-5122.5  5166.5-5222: -0.5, 11.1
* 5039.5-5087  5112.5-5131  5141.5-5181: -1.0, 10.5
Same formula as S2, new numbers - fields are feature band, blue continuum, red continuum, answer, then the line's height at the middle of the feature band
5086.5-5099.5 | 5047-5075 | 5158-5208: -0.06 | 11.3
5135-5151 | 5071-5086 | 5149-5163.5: 0.03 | 11.1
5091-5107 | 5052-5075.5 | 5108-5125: 0.01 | 11.5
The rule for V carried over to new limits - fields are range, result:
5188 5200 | 10.49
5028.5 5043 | 10.01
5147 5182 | 5.845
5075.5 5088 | 10.56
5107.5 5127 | 9.677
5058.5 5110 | 10.55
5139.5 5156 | 9.785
